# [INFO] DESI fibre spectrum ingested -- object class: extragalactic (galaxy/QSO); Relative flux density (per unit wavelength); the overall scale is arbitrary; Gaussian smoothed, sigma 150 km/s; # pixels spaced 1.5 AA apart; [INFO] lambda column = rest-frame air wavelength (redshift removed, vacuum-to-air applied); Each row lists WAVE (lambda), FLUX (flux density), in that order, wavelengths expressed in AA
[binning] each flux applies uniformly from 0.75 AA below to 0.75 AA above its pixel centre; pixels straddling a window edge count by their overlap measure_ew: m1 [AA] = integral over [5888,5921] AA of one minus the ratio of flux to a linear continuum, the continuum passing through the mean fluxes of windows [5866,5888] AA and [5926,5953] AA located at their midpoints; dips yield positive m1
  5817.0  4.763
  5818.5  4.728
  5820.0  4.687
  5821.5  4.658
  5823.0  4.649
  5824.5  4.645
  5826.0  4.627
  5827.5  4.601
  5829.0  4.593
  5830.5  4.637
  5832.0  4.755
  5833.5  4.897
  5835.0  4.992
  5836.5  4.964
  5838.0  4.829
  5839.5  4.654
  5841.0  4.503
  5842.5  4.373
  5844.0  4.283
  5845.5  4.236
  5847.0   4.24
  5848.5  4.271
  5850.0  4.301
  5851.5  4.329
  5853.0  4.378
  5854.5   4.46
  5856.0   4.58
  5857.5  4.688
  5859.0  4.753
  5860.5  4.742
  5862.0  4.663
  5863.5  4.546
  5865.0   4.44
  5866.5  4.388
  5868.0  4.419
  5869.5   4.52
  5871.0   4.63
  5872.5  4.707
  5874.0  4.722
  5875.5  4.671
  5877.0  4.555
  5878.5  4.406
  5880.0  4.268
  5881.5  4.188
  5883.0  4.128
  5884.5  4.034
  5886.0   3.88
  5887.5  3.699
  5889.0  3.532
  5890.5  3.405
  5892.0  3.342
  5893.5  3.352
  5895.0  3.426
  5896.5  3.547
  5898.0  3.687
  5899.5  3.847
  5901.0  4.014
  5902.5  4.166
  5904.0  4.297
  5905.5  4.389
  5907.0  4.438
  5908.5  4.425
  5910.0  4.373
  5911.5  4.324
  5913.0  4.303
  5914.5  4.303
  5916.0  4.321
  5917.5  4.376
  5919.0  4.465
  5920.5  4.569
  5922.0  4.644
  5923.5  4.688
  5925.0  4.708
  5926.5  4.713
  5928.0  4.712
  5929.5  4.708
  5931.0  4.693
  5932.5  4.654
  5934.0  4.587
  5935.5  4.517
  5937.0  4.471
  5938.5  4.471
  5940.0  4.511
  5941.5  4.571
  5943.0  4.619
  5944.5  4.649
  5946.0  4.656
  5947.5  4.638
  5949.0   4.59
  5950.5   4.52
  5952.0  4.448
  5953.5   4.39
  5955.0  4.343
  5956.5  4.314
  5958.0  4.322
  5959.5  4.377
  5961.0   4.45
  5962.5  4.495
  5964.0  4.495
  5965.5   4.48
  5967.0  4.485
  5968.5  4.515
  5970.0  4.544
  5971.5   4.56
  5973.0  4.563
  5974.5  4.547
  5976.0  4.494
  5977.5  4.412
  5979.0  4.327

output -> 3.2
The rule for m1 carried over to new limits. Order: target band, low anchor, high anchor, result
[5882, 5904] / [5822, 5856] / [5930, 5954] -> 3.9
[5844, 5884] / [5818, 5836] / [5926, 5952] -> 1.8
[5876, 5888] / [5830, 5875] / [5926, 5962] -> 1.0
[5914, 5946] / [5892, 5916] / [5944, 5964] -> -2.3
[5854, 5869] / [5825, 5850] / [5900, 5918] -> -0.3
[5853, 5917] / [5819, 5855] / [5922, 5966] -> 4.6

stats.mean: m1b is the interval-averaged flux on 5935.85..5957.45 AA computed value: 4.51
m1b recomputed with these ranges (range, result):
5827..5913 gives 4.32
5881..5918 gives 3.99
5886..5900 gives 3.55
